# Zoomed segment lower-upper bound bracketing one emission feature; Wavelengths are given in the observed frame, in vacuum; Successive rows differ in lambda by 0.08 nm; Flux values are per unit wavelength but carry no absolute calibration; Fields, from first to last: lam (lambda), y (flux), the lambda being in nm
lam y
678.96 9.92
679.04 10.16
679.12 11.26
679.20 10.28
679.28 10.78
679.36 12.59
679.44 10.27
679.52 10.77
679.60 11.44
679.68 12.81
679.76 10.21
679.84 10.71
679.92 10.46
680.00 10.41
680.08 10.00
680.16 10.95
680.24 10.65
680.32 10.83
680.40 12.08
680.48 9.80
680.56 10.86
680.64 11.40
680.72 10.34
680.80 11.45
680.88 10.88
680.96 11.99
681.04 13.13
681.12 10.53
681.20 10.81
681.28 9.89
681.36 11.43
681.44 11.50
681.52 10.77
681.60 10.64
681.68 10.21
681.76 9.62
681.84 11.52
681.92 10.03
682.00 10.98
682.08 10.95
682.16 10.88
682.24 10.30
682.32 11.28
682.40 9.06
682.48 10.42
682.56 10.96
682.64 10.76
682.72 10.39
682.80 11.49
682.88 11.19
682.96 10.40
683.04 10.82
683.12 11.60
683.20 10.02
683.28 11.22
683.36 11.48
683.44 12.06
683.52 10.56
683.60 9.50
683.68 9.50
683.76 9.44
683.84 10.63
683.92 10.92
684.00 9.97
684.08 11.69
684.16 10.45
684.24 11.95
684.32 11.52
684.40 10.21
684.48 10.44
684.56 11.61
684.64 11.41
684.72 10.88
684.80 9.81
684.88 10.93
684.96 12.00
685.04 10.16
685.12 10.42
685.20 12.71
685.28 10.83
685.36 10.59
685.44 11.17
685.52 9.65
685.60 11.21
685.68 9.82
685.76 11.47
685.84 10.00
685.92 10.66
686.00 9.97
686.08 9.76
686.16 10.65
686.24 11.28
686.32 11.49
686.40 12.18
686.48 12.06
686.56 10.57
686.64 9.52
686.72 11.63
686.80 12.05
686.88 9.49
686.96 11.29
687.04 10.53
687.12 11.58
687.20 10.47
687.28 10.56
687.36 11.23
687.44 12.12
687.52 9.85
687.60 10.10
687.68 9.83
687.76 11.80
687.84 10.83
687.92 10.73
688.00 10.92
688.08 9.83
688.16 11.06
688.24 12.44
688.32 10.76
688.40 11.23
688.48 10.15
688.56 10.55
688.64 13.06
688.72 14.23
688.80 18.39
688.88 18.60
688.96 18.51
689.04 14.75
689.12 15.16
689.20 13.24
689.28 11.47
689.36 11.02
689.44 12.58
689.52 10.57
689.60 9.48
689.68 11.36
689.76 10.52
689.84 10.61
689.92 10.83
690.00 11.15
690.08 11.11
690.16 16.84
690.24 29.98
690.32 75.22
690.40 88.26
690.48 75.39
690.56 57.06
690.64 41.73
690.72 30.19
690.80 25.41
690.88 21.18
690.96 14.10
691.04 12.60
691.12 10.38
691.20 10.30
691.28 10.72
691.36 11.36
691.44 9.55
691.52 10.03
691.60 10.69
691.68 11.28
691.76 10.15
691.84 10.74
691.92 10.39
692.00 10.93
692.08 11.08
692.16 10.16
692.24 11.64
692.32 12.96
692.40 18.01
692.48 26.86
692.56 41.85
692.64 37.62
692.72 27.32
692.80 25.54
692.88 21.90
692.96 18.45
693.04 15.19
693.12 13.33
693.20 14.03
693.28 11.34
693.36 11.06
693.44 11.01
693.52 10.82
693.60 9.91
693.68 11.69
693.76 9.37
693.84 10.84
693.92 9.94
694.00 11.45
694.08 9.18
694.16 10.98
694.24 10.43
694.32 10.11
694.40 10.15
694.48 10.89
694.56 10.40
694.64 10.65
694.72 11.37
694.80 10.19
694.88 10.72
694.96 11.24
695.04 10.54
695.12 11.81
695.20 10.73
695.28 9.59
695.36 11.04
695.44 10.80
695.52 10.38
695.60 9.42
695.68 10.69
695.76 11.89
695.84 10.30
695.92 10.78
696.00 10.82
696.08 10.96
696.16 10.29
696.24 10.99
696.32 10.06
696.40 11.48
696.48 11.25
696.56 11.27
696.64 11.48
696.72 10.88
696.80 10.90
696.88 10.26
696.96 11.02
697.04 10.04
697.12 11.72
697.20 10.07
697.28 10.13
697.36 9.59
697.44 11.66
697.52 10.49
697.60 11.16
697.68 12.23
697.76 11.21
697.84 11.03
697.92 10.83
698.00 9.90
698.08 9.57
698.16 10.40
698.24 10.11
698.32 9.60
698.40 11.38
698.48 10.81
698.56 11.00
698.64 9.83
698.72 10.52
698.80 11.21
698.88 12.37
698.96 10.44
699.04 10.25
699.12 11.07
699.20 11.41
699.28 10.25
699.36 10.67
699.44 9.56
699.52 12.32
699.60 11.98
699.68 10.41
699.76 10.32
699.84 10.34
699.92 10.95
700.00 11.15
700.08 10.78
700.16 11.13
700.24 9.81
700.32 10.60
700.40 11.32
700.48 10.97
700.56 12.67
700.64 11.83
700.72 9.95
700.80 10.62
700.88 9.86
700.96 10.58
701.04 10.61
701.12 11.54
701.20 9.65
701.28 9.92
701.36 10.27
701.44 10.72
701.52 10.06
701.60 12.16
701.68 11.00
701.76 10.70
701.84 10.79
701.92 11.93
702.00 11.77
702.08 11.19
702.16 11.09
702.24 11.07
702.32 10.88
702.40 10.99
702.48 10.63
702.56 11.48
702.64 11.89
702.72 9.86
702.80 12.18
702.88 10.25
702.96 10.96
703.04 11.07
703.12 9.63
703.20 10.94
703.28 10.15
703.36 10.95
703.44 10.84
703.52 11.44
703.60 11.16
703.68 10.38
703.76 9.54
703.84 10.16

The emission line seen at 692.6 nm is [N II] 6583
